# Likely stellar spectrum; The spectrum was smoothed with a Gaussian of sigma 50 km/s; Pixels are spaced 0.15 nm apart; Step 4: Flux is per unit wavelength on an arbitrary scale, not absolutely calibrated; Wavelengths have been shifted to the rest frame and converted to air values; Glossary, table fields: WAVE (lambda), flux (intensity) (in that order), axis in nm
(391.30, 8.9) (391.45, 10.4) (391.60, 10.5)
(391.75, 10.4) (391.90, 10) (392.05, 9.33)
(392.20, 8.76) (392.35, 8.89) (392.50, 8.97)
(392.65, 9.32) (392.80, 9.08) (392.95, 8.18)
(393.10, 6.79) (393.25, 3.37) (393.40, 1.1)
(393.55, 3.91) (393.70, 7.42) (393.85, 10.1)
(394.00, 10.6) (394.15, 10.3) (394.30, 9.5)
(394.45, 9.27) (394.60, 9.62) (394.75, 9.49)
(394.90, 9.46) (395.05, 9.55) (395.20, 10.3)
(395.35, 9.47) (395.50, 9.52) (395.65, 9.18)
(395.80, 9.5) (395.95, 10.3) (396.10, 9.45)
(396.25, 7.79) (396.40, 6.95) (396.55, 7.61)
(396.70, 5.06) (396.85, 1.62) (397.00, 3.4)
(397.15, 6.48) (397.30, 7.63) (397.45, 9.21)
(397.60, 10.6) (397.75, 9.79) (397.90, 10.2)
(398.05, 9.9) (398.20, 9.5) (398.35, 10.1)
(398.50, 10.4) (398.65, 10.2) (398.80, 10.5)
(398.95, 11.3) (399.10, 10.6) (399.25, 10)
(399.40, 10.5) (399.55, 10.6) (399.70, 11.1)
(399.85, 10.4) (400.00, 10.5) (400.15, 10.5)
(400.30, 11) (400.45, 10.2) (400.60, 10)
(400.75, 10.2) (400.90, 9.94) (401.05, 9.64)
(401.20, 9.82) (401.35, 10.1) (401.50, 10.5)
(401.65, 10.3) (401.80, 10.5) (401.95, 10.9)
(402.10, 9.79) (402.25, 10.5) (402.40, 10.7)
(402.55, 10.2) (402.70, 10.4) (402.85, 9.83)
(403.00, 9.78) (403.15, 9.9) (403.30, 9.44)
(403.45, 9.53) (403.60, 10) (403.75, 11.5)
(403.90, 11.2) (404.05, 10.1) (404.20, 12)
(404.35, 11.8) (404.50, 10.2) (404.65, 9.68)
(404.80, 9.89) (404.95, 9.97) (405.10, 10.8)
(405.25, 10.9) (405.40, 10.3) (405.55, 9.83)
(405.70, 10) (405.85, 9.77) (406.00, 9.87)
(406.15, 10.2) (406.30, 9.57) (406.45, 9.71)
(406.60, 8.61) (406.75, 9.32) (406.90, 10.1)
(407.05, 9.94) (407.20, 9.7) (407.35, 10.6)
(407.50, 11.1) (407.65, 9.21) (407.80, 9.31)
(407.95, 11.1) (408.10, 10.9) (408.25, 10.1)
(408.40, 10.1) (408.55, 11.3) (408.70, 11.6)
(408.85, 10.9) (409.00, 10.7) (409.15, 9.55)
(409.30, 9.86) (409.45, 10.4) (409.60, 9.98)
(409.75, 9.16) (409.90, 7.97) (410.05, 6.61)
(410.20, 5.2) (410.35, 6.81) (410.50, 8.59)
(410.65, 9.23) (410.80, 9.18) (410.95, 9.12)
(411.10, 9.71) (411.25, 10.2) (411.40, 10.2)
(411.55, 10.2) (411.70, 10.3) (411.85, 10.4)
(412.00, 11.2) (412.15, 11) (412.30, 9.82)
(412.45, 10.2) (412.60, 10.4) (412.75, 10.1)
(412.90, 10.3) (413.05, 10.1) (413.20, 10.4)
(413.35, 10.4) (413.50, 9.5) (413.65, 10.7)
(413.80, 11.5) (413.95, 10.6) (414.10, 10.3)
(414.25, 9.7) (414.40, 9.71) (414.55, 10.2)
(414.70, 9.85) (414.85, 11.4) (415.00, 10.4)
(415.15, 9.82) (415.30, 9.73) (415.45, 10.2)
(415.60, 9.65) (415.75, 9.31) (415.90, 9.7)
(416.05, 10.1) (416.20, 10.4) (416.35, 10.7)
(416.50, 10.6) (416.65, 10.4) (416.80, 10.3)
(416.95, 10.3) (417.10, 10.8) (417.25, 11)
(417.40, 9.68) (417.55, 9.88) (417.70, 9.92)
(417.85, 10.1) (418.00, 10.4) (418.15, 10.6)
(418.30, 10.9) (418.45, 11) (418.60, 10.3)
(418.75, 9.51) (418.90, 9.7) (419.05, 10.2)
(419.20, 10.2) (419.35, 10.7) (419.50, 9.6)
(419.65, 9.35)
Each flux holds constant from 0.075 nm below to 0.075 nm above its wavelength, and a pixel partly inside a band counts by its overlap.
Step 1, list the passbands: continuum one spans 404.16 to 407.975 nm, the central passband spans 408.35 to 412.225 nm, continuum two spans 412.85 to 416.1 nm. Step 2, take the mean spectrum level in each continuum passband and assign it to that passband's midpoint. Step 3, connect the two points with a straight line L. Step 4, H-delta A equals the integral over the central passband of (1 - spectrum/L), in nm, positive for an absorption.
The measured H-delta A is 0.21 nm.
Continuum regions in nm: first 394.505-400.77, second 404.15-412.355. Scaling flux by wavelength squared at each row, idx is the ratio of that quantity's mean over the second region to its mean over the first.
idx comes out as 1.1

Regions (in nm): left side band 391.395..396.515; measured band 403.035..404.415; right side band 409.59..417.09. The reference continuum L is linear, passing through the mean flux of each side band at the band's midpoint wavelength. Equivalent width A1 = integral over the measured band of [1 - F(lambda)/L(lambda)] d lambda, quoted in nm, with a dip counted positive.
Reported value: -0.19 nm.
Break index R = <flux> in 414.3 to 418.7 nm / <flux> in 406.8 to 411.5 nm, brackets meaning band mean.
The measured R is 1.1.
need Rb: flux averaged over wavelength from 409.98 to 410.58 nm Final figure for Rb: 6.82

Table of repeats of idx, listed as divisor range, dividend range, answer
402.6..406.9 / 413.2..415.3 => 1.06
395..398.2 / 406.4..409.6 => 1.30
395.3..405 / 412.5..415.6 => 1.13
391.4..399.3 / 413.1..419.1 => 1.31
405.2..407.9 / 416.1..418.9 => 1.10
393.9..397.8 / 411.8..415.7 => 1.32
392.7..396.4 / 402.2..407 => 1.27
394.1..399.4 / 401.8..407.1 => 1.18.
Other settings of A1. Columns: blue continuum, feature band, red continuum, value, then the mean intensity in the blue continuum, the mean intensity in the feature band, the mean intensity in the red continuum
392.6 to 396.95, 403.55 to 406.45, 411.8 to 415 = -0.335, 8.03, 10.4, 10.4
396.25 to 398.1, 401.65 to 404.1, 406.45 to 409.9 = -0.417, 7.35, 10.3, 10.1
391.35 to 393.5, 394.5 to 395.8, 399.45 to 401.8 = -0.098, 8.18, 9.56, 10.3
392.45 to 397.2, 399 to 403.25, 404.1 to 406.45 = -0.441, 7.9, 10.3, 10.3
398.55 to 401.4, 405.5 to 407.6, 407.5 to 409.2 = 0.117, 10.4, 9.87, 10.5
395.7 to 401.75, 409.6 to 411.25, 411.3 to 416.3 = 0.280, 9.34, 8.33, 10.2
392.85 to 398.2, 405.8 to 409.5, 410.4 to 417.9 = -0.279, 8.1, 10.1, 10.1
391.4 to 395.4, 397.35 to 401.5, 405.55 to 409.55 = -0.429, 8.65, 10.2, 10.1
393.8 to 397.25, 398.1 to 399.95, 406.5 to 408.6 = -0.313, 8.44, 10.4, 10.1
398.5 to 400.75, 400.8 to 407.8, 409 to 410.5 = -0.421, 10.5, 10.2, 8.52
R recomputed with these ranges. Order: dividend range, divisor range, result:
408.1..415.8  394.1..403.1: 1.04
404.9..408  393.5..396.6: 1.10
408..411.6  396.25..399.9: 1.07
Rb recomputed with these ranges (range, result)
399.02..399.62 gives 10.4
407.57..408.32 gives 10.1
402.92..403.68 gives 9.74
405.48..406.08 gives 9.87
